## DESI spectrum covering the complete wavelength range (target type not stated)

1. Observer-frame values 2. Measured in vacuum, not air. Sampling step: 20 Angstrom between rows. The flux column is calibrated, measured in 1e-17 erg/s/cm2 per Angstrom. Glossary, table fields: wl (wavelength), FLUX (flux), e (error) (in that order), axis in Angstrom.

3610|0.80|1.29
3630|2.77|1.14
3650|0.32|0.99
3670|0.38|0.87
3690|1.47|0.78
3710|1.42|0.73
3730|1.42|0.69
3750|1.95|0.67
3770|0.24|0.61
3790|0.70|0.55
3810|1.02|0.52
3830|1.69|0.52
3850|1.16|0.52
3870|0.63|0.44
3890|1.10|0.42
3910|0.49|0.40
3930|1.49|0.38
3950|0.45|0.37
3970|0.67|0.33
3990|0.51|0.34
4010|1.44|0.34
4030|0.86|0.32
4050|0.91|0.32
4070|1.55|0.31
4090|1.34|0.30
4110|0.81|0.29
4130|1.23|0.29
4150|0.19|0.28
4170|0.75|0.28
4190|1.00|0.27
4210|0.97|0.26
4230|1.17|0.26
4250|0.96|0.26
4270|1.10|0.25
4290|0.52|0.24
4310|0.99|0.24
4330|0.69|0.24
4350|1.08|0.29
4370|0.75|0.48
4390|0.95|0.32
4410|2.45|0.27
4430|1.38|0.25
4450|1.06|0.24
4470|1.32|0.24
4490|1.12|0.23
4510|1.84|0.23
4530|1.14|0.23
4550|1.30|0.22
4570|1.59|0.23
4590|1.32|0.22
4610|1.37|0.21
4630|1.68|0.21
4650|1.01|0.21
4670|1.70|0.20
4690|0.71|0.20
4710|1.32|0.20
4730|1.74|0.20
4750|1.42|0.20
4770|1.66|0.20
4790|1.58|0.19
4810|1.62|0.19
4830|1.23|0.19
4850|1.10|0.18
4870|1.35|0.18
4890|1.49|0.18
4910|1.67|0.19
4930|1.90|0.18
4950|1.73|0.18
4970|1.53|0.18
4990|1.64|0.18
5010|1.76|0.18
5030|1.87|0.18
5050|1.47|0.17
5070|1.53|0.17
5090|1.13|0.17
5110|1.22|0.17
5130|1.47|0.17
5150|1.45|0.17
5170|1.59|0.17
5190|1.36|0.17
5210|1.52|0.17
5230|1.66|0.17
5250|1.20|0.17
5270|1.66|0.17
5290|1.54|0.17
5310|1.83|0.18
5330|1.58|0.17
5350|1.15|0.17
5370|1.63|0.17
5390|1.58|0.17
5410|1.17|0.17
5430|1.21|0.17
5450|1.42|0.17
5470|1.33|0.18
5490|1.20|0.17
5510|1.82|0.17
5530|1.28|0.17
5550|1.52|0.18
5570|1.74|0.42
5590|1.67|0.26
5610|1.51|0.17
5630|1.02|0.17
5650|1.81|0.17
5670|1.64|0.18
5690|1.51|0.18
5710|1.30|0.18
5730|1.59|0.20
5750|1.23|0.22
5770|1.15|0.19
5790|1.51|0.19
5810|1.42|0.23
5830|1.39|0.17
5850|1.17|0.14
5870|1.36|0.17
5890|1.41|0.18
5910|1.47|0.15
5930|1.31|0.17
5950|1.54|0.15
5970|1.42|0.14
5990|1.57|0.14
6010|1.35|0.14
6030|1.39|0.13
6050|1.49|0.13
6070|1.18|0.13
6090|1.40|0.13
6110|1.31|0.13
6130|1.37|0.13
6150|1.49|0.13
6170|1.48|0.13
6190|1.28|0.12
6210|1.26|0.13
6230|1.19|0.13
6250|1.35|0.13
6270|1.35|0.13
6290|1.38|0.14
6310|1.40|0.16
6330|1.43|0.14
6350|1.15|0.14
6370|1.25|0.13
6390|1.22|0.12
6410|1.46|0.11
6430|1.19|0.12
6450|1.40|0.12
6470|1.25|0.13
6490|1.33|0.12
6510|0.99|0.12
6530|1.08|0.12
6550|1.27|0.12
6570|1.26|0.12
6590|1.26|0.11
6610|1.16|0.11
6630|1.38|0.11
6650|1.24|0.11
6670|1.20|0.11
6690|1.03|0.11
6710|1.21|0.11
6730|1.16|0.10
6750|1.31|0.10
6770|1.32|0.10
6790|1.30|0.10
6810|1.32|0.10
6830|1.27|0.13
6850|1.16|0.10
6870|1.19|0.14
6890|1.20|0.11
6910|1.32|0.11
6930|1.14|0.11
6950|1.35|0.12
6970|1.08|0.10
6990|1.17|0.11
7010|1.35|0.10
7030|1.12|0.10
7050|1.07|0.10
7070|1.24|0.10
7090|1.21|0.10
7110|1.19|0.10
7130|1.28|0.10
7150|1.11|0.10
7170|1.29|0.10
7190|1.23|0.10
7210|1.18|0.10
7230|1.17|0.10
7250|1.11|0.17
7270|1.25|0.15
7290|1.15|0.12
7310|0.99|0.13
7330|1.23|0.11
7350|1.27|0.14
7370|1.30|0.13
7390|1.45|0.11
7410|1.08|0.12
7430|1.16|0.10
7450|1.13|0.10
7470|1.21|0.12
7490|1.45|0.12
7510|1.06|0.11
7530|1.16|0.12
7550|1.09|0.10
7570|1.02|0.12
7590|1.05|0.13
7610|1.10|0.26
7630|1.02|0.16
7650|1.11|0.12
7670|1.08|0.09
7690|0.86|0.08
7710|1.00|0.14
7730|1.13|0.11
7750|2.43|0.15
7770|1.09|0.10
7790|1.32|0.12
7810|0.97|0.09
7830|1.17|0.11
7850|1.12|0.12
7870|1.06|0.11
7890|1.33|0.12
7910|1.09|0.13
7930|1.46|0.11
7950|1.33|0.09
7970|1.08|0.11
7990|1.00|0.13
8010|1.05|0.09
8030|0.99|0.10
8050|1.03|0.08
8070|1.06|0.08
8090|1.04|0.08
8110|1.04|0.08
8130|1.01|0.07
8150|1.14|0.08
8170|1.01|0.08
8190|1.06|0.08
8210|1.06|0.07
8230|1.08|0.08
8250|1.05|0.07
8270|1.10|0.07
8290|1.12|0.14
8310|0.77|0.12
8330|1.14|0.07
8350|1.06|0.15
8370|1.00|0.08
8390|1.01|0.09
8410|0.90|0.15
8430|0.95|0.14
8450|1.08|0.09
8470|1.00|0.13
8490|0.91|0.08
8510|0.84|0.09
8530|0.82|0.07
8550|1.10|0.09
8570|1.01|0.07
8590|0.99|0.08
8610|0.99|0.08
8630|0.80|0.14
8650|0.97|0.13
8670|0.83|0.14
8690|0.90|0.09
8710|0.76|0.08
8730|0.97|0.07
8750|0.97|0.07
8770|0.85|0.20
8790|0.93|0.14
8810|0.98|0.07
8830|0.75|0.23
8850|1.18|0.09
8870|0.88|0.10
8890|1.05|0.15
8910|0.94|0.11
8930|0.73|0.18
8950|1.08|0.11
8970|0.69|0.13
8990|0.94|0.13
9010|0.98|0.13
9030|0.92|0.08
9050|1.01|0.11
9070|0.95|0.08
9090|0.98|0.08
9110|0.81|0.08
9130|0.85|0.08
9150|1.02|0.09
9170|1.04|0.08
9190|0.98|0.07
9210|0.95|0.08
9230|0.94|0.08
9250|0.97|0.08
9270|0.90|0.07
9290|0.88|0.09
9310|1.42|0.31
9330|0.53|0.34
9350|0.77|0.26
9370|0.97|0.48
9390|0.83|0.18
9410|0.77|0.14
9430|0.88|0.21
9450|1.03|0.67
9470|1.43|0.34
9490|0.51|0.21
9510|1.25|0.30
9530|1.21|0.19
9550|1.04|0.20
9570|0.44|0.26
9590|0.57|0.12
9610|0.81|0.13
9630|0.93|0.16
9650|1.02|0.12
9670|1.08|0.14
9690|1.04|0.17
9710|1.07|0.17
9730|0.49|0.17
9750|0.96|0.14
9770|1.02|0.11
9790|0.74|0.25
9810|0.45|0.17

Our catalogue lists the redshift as 0.18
